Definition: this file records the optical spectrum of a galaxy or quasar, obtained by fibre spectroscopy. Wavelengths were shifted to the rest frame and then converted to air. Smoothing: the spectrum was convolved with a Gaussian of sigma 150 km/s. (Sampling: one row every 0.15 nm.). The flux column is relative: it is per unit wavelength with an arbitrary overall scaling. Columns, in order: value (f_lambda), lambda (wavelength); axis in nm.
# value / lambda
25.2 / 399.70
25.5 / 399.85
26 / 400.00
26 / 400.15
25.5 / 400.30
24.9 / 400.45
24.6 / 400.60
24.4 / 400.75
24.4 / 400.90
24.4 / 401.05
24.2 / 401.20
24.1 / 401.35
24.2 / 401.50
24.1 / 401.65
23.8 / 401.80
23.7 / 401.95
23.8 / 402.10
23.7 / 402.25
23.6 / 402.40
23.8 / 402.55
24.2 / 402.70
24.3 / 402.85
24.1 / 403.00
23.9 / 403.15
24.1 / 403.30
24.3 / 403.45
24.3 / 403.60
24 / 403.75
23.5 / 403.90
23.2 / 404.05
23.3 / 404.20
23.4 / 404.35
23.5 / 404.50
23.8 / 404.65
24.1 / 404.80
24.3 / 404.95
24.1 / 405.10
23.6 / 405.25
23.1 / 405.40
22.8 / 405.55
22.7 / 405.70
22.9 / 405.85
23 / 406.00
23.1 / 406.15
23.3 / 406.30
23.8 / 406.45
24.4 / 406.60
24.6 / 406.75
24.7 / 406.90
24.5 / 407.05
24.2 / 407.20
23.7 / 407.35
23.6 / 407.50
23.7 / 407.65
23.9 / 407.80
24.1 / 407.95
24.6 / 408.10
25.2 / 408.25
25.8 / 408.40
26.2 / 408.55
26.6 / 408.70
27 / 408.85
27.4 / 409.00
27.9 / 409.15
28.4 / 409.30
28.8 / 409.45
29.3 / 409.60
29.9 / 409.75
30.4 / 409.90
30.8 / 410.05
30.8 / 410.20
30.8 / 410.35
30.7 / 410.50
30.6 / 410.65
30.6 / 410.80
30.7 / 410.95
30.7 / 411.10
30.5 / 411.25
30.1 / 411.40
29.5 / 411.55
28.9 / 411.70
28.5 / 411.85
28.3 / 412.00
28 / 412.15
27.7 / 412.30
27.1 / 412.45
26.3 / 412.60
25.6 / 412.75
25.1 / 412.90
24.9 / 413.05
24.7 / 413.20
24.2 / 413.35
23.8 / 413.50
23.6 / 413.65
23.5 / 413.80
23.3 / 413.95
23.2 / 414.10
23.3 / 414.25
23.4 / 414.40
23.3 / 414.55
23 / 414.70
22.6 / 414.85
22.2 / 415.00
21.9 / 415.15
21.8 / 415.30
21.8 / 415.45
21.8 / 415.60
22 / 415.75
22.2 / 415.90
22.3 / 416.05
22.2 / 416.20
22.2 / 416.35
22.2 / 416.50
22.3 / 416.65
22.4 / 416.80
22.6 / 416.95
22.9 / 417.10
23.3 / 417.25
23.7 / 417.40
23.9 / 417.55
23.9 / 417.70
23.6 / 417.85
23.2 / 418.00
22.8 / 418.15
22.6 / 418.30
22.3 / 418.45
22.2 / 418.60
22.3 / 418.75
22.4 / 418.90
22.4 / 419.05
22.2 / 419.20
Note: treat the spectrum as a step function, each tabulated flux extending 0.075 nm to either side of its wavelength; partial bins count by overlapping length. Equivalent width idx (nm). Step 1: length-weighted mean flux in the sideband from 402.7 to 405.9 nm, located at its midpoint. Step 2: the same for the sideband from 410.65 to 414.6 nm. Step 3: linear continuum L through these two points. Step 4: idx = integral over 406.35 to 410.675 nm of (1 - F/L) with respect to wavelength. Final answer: -0.26 nm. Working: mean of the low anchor 23.7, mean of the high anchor 26.6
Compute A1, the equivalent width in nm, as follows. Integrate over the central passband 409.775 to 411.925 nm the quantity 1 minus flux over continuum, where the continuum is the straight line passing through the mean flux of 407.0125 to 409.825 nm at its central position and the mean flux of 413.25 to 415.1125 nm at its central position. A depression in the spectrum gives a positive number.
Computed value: -0.463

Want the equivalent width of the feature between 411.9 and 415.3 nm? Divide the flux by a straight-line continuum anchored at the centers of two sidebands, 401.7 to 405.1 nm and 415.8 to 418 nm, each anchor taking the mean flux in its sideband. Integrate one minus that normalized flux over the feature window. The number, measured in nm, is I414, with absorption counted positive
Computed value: -0.203 nm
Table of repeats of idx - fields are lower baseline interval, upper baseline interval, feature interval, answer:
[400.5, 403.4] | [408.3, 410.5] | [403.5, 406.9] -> 0.32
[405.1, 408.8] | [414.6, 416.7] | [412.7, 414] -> -0.09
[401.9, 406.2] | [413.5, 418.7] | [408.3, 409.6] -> -0.23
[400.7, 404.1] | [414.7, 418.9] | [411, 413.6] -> -0.48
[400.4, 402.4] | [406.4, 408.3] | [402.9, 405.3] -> 0.03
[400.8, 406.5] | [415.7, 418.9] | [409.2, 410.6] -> -0.40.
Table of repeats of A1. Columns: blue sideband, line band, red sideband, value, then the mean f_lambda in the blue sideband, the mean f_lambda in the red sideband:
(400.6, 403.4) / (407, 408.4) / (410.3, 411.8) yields 0.19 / 24.1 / 30.3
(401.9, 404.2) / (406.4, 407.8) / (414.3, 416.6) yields -0.04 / 23.9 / 22.3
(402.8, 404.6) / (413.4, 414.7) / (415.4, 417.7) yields -0.03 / 23.8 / 22.6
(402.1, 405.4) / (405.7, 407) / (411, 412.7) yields 0.09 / 23.8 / 28.7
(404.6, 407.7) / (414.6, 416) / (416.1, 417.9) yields 0.05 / 23.7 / 22.9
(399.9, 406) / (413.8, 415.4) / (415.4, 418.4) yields 0.01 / 24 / 22.7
